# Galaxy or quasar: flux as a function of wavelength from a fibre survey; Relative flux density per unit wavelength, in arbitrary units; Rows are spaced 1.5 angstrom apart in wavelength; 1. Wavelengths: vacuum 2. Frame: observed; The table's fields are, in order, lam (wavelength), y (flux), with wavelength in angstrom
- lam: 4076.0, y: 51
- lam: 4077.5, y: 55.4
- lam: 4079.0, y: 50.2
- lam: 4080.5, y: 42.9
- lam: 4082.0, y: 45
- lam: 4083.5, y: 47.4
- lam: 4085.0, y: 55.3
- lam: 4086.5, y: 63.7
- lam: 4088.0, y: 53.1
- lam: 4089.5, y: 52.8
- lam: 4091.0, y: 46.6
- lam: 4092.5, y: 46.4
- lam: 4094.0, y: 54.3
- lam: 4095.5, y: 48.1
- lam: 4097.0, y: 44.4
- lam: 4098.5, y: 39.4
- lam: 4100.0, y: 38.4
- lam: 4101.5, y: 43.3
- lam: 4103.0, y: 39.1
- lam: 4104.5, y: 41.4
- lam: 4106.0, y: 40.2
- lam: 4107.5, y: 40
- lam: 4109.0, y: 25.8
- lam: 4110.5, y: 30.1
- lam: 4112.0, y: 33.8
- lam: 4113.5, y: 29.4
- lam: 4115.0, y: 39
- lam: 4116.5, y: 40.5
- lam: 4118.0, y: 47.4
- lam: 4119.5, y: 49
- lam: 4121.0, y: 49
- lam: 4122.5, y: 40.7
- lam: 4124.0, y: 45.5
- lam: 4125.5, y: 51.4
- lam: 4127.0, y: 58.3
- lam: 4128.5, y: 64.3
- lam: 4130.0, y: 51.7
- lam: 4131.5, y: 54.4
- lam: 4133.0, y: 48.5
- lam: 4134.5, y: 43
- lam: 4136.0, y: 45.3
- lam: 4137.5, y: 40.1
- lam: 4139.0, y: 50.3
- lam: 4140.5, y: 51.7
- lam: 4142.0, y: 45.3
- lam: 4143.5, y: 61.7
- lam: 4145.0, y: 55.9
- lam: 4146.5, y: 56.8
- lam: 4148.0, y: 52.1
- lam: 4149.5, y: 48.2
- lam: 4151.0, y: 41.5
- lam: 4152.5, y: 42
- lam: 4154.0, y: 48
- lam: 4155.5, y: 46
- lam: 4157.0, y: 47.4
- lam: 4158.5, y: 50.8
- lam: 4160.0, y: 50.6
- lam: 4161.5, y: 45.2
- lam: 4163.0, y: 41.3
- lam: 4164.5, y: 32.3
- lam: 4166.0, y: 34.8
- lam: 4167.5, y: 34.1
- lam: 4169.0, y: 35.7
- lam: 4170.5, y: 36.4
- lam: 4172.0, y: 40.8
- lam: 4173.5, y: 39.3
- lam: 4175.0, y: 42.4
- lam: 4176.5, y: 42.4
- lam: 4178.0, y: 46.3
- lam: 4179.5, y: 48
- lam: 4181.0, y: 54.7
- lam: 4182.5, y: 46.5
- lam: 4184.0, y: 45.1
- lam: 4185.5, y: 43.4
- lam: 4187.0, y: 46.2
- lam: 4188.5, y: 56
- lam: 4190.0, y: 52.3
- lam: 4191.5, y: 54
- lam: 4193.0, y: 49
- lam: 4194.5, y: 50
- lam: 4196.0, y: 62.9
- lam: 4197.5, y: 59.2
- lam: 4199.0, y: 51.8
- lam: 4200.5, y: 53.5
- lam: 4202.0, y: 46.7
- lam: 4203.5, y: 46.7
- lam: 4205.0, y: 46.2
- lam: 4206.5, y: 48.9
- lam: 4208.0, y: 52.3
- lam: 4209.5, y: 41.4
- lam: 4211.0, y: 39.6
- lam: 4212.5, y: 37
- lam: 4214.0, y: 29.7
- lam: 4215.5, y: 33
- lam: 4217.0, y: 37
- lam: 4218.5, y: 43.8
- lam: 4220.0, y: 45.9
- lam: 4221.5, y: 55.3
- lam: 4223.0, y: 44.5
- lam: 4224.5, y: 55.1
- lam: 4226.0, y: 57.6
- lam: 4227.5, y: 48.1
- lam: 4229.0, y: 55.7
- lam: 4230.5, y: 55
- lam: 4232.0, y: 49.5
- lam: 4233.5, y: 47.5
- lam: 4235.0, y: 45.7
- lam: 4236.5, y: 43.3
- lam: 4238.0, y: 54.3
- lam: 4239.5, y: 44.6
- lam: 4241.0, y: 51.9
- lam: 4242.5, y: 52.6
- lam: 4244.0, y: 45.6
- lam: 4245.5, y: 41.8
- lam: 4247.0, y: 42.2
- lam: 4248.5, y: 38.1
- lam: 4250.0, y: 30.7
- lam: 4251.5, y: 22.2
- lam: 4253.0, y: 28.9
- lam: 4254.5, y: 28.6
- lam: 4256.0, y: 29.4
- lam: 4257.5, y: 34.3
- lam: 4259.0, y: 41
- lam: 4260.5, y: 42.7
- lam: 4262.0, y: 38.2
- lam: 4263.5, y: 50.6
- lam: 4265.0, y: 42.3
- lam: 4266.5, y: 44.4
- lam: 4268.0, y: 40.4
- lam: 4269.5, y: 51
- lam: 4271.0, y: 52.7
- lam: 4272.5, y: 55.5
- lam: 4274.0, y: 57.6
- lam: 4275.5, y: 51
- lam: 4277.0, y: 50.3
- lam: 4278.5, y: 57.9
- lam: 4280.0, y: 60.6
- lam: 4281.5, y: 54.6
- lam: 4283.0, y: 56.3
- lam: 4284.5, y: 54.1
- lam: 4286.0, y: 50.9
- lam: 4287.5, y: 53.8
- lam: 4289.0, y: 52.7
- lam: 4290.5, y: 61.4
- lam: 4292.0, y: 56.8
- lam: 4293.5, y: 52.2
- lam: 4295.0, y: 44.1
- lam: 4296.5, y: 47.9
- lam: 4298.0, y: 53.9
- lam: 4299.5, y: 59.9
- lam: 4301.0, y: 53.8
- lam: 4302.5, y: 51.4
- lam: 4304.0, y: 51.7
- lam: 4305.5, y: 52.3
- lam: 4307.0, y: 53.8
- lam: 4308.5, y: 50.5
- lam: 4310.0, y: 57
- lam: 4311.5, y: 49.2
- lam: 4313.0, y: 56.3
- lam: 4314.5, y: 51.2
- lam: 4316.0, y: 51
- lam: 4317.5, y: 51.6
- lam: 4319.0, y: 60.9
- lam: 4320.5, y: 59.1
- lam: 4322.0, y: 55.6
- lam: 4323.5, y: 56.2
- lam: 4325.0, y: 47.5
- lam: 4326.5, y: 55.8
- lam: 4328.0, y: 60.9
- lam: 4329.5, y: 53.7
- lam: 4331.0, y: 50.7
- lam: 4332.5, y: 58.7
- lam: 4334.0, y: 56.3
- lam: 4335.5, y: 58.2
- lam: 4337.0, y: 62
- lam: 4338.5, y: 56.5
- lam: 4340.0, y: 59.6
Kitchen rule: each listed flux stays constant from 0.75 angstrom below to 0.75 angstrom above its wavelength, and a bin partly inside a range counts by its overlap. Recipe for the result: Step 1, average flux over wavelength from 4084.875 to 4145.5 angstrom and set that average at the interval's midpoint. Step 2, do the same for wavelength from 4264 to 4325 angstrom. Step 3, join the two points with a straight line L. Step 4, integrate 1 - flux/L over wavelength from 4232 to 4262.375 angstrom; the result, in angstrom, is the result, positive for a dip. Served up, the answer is 6.4 angstrom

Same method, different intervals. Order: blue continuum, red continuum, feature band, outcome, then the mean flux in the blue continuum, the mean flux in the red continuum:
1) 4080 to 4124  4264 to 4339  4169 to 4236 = 2.12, 43.7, 53.7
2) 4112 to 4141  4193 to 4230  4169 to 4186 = 1.30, 47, 47.7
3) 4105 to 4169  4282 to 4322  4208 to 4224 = 2.52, 45.2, 53.7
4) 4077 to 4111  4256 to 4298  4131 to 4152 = -1.31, 45.4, 49.9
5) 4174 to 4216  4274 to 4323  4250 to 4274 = 5.25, 47.4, 53.9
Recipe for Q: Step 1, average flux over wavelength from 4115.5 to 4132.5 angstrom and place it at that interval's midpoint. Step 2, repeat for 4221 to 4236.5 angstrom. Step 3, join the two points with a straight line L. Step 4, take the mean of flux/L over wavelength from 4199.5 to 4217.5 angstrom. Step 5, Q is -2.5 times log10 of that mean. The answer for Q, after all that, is 0.18 mag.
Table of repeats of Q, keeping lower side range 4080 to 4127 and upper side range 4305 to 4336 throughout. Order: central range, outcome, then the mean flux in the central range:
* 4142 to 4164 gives -0.051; 48.8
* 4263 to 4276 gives 0.058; 49.4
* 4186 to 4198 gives -0.105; 53.4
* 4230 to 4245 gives 0.040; 48.8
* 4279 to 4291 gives -0.052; 55.5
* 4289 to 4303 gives -0.002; 53.5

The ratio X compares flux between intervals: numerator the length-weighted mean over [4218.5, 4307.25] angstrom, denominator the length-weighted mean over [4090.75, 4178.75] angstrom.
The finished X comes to 1.08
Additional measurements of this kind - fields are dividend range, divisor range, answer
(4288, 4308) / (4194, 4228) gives 1.13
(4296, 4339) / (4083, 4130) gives 1.21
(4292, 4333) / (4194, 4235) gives 1.12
